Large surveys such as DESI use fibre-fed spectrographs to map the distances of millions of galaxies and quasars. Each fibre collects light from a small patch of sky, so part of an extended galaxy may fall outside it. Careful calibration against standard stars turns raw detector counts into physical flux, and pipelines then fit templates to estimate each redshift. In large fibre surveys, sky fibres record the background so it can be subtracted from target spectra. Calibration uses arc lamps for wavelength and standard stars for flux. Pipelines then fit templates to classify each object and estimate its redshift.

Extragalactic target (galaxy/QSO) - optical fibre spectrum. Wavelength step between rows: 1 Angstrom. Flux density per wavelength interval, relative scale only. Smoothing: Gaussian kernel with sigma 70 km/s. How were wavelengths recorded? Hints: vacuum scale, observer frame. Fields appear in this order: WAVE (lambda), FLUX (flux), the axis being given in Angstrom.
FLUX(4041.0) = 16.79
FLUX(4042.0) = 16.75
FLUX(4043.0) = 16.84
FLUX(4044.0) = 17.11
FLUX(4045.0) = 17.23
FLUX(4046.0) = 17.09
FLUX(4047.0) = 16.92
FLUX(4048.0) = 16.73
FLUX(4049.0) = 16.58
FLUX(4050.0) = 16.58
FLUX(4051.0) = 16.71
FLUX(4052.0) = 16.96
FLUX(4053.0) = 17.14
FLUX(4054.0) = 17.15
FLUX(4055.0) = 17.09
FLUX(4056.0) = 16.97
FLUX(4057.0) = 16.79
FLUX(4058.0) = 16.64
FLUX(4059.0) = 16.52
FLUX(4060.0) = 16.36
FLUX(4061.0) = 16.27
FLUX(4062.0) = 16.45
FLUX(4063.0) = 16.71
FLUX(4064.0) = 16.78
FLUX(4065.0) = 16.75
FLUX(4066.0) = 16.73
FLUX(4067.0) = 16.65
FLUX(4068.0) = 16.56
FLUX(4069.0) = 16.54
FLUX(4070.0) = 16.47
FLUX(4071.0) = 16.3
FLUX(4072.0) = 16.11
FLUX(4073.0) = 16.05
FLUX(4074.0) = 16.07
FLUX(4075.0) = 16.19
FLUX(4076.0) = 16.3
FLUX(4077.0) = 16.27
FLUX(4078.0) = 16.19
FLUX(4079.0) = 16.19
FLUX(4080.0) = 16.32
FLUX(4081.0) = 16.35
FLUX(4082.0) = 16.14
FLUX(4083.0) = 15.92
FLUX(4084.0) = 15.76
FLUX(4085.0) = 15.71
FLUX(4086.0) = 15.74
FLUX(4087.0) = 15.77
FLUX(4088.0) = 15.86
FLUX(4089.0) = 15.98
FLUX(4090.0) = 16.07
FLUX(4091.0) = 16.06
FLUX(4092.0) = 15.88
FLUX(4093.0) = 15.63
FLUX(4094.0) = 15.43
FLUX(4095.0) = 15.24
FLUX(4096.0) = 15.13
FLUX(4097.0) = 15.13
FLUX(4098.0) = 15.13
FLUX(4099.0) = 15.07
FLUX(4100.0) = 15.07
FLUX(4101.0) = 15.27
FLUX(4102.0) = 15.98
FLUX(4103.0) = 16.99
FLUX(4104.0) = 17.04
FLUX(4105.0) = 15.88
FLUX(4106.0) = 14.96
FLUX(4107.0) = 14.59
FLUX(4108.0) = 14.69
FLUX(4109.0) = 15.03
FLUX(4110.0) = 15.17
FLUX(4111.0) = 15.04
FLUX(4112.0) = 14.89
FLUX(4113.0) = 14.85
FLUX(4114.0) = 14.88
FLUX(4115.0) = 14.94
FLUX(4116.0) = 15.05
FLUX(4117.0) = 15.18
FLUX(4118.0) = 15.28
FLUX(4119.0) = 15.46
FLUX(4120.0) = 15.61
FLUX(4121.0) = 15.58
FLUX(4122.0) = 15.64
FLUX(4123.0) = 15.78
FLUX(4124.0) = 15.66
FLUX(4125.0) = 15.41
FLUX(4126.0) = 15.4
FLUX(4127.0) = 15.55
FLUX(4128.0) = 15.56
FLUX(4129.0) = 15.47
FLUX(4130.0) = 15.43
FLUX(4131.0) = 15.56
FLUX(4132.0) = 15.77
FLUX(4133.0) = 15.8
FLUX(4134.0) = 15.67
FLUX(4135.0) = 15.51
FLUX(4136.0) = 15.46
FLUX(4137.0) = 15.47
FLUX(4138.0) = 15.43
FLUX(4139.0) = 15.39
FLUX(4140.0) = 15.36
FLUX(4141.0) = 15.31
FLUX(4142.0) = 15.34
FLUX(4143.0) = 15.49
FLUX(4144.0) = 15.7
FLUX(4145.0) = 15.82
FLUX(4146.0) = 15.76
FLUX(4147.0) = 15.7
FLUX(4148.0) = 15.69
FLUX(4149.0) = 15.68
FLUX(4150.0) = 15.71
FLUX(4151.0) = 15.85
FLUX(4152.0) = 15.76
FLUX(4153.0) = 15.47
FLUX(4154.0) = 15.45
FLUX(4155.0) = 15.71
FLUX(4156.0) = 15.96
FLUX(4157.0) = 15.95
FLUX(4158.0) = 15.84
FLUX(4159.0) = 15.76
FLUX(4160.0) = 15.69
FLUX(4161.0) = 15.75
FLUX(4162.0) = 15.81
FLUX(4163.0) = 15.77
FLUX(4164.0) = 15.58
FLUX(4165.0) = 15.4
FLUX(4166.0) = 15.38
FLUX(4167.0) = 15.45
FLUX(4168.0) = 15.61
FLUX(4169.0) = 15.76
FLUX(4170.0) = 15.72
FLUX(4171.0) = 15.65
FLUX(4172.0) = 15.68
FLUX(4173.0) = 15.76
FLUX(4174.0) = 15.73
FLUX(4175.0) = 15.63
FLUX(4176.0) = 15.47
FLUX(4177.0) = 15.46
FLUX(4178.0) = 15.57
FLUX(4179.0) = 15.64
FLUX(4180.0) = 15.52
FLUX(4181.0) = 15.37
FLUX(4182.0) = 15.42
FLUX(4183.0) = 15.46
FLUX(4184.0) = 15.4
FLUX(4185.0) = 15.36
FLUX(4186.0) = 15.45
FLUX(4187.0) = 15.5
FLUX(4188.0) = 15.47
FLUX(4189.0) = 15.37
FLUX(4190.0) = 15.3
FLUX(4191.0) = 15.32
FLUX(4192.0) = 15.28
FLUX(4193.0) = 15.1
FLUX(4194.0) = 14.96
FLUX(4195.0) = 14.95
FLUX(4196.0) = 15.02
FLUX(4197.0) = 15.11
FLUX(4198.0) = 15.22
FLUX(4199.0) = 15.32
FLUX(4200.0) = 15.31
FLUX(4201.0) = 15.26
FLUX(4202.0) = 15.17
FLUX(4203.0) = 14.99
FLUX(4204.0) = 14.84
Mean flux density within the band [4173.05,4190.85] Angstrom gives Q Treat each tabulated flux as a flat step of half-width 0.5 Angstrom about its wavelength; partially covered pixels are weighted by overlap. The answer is 15.5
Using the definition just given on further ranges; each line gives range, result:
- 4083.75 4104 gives 15.7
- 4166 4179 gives 15.6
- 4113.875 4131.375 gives 15.4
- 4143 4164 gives 15.7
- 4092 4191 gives 15.5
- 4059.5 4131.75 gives 15.8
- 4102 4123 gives 15.4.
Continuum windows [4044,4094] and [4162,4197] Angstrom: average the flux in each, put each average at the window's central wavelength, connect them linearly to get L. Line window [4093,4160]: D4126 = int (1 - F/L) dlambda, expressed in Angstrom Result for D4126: 1.79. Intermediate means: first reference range 16.4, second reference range 15.5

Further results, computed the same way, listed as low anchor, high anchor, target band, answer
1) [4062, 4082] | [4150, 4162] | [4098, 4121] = 1.12 Angstrom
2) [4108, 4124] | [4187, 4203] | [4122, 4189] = -1.64 Angstrom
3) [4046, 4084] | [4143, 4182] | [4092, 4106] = 0.54 Angstrom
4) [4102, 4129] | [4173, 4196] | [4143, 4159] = -0.34 Angstrom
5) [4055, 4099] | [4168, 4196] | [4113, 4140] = 0.63 Angstrom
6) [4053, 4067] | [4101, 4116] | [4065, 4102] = 0.27 Angstrom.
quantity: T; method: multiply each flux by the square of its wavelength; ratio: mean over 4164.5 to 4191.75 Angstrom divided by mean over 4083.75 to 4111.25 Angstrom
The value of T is 1.04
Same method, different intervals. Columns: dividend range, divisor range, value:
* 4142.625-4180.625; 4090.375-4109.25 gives 1.04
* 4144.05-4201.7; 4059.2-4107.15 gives 1.01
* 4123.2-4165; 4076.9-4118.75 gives 1.03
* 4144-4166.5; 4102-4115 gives 1.05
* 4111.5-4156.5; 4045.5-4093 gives 0.98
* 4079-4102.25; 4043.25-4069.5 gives 0.95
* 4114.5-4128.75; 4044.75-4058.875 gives 0.95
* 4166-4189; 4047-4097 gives 1.00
